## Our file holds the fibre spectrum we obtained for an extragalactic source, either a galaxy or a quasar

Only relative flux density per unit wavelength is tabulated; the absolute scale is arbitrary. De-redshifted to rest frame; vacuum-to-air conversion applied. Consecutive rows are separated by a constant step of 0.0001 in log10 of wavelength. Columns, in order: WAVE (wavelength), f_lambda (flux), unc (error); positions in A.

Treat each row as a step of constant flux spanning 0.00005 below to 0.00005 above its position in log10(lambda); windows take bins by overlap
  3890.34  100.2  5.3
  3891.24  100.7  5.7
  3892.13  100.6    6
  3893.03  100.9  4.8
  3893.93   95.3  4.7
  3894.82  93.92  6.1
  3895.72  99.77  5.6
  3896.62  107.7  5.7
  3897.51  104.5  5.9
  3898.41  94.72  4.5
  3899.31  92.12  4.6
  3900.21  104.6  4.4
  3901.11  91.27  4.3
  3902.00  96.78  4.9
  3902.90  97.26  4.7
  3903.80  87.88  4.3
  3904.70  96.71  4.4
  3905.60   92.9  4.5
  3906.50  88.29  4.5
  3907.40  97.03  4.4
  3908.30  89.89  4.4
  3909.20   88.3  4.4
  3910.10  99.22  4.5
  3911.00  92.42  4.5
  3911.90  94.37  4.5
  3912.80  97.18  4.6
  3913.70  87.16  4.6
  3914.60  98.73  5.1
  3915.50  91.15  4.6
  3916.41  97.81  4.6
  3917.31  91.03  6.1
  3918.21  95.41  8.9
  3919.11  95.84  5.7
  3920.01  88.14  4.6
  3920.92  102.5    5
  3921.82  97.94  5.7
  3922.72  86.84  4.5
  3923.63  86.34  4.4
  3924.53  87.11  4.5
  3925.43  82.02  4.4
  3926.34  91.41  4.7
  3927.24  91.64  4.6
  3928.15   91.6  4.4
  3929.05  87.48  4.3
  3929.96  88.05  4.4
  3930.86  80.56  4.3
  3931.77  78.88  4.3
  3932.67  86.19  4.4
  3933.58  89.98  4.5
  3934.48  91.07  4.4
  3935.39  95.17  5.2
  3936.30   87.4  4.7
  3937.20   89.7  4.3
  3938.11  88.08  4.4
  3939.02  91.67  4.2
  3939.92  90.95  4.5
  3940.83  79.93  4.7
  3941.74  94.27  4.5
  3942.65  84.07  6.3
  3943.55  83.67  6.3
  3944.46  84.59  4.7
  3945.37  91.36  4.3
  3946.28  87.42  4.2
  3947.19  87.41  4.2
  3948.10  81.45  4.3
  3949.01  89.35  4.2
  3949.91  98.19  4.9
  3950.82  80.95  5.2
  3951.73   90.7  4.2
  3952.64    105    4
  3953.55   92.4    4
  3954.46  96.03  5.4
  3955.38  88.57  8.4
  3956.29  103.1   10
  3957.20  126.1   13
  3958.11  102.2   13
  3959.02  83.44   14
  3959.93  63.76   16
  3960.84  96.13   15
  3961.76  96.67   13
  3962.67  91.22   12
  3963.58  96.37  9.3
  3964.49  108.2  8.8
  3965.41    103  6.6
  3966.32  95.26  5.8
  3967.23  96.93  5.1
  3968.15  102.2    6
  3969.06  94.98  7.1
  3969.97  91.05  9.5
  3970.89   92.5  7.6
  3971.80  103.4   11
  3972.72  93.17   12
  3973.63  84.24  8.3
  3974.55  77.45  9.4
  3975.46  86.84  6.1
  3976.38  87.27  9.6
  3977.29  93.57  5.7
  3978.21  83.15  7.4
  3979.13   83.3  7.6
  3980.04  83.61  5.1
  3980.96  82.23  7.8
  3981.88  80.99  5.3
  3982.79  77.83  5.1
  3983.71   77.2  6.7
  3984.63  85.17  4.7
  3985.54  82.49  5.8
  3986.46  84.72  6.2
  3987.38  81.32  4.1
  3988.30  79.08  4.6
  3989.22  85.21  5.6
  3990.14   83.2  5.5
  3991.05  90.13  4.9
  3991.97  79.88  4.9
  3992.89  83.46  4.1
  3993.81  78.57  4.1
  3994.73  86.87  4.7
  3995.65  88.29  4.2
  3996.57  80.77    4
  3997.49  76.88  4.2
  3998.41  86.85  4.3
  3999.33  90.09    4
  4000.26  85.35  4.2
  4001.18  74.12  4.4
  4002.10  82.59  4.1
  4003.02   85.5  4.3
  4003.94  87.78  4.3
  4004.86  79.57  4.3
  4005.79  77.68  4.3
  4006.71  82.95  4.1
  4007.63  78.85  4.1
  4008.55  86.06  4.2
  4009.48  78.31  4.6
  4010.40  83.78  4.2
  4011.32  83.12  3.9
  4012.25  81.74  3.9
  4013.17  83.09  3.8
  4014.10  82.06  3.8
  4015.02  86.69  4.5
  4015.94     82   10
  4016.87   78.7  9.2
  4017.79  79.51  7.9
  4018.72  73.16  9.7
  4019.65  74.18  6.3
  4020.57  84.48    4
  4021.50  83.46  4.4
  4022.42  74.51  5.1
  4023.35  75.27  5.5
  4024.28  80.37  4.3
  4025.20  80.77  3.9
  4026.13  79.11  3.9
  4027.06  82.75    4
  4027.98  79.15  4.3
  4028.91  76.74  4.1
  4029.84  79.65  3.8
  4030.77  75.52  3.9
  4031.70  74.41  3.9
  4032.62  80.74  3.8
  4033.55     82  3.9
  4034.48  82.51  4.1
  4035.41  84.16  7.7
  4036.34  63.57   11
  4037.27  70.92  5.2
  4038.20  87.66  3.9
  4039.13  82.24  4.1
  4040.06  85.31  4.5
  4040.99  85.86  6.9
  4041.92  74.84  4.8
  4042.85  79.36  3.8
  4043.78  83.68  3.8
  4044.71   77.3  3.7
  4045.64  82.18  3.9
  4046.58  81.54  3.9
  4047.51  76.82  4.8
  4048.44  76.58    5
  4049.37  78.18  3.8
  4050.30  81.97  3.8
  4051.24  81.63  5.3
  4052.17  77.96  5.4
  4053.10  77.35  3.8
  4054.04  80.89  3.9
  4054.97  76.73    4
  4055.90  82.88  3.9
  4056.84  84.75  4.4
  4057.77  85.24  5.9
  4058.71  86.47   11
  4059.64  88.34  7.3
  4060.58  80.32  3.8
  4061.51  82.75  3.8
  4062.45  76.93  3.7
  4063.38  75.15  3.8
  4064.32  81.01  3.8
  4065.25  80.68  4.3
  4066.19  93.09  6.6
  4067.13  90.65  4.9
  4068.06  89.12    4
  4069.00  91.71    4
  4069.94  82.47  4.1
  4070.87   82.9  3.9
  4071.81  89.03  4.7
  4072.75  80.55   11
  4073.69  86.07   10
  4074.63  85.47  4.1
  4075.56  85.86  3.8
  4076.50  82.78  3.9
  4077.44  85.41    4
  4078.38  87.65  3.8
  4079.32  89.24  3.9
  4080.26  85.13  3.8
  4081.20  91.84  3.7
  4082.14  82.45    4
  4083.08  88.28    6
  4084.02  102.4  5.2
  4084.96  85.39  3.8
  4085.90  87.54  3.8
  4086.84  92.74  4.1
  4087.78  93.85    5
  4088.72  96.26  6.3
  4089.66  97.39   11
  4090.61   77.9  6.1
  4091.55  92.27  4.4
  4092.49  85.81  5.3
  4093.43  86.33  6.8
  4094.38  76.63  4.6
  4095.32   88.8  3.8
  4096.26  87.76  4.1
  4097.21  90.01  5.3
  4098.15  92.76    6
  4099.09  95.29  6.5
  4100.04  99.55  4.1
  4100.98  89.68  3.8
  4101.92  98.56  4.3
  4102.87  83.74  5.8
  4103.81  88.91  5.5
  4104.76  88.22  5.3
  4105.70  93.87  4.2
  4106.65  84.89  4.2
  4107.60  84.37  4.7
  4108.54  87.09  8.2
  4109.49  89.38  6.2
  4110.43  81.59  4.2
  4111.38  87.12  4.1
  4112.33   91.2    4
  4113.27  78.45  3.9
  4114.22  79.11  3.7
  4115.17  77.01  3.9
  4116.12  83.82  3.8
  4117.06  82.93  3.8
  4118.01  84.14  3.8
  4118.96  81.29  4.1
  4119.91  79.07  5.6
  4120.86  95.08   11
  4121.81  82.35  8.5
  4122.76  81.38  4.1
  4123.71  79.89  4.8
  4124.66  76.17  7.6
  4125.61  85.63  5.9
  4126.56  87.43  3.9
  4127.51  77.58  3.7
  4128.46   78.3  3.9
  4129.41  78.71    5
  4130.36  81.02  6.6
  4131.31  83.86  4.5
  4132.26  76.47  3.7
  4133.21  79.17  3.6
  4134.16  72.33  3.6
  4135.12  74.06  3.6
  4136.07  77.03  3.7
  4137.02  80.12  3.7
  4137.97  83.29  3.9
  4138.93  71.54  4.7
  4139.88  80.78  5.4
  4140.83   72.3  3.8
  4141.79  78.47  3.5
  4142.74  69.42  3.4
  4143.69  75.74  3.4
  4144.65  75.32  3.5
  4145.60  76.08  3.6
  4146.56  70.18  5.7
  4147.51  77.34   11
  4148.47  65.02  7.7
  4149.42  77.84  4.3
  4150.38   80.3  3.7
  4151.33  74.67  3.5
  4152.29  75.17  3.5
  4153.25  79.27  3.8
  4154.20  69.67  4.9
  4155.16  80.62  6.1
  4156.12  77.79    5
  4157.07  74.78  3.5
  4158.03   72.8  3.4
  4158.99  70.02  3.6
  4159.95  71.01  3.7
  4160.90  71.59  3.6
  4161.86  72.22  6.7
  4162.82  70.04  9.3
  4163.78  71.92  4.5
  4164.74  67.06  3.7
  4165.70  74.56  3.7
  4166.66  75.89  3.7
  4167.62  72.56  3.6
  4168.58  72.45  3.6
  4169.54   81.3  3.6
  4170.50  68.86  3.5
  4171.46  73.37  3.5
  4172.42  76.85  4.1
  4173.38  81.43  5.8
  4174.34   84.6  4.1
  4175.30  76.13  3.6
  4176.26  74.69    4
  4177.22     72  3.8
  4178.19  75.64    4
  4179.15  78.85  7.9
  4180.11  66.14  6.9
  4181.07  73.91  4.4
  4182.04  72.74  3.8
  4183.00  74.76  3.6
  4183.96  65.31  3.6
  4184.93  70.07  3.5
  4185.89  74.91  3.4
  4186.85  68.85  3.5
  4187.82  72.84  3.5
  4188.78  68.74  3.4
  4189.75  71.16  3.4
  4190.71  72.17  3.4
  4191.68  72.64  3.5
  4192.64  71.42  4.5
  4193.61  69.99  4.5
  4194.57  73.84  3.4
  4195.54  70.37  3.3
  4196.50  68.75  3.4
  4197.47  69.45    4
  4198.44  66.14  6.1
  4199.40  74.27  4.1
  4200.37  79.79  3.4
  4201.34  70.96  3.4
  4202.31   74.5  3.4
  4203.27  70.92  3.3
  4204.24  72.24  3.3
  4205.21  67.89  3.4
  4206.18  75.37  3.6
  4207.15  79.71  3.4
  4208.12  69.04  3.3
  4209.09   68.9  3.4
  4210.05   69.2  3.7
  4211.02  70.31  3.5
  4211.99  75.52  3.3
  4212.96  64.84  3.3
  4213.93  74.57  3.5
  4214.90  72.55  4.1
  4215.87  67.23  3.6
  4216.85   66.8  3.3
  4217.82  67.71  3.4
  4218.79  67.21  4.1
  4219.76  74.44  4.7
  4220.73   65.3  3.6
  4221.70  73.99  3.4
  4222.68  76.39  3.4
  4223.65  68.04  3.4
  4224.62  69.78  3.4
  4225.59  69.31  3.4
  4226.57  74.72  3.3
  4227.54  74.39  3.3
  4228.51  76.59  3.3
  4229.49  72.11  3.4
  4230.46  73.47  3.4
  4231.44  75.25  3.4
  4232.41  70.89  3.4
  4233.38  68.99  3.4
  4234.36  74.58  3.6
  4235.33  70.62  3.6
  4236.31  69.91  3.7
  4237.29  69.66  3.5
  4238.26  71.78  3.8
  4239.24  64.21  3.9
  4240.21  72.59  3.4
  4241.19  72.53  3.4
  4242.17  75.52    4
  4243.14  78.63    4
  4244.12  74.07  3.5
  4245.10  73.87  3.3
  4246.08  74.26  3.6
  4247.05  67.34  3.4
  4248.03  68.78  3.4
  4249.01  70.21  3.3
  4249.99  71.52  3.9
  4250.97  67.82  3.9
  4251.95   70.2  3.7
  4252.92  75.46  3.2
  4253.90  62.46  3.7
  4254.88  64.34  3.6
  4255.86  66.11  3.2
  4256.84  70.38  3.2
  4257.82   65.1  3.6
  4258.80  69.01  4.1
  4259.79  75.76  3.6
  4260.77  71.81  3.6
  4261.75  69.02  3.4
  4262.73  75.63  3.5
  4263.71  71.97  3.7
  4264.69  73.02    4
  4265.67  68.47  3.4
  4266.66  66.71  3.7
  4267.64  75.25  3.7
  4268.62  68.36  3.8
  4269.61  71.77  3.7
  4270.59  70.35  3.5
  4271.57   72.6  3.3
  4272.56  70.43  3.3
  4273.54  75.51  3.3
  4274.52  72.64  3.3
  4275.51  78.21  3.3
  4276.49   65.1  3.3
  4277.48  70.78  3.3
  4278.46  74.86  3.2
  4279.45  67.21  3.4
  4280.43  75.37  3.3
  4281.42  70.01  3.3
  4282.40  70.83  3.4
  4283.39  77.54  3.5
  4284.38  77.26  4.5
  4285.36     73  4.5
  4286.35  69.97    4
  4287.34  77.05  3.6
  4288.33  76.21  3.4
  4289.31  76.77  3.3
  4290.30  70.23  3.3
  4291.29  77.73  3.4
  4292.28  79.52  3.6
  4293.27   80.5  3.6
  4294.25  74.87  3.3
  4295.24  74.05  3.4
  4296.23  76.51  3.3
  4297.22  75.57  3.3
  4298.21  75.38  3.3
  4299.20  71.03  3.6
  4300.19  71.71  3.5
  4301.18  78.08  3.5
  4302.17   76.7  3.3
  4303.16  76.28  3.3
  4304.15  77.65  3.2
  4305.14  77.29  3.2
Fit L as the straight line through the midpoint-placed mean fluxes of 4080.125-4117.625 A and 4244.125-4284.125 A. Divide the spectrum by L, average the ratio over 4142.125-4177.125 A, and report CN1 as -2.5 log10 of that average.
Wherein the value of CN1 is 0.10 mag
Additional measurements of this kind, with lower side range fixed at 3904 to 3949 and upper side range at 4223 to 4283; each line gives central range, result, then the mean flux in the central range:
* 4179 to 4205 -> 0.05 mag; 71.6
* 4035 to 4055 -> 0.05 mag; 79.4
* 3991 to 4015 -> 0.04 mag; 82.8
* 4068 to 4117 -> -0.09 mag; 87.7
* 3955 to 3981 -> -0.06 mag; 92.9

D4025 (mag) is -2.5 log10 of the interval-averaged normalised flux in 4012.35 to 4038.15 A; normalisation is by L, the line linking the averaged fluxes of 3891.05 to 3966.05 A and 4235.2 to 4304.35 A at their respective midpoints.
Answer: 0.10 mag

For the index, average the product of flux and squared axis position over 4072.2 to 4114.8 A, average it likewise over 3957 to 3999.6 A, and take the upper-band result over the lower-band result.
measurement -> 1.06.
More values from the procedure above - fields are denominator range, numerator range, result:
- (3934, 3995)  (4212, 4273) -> 0.91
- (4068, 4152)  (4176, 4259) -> 0.90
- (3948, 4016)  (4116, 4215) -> 0.94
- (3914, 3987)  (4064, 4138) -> 1.02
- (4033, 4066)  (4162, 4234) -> 0.96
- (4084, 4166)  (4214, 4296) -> 0.94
